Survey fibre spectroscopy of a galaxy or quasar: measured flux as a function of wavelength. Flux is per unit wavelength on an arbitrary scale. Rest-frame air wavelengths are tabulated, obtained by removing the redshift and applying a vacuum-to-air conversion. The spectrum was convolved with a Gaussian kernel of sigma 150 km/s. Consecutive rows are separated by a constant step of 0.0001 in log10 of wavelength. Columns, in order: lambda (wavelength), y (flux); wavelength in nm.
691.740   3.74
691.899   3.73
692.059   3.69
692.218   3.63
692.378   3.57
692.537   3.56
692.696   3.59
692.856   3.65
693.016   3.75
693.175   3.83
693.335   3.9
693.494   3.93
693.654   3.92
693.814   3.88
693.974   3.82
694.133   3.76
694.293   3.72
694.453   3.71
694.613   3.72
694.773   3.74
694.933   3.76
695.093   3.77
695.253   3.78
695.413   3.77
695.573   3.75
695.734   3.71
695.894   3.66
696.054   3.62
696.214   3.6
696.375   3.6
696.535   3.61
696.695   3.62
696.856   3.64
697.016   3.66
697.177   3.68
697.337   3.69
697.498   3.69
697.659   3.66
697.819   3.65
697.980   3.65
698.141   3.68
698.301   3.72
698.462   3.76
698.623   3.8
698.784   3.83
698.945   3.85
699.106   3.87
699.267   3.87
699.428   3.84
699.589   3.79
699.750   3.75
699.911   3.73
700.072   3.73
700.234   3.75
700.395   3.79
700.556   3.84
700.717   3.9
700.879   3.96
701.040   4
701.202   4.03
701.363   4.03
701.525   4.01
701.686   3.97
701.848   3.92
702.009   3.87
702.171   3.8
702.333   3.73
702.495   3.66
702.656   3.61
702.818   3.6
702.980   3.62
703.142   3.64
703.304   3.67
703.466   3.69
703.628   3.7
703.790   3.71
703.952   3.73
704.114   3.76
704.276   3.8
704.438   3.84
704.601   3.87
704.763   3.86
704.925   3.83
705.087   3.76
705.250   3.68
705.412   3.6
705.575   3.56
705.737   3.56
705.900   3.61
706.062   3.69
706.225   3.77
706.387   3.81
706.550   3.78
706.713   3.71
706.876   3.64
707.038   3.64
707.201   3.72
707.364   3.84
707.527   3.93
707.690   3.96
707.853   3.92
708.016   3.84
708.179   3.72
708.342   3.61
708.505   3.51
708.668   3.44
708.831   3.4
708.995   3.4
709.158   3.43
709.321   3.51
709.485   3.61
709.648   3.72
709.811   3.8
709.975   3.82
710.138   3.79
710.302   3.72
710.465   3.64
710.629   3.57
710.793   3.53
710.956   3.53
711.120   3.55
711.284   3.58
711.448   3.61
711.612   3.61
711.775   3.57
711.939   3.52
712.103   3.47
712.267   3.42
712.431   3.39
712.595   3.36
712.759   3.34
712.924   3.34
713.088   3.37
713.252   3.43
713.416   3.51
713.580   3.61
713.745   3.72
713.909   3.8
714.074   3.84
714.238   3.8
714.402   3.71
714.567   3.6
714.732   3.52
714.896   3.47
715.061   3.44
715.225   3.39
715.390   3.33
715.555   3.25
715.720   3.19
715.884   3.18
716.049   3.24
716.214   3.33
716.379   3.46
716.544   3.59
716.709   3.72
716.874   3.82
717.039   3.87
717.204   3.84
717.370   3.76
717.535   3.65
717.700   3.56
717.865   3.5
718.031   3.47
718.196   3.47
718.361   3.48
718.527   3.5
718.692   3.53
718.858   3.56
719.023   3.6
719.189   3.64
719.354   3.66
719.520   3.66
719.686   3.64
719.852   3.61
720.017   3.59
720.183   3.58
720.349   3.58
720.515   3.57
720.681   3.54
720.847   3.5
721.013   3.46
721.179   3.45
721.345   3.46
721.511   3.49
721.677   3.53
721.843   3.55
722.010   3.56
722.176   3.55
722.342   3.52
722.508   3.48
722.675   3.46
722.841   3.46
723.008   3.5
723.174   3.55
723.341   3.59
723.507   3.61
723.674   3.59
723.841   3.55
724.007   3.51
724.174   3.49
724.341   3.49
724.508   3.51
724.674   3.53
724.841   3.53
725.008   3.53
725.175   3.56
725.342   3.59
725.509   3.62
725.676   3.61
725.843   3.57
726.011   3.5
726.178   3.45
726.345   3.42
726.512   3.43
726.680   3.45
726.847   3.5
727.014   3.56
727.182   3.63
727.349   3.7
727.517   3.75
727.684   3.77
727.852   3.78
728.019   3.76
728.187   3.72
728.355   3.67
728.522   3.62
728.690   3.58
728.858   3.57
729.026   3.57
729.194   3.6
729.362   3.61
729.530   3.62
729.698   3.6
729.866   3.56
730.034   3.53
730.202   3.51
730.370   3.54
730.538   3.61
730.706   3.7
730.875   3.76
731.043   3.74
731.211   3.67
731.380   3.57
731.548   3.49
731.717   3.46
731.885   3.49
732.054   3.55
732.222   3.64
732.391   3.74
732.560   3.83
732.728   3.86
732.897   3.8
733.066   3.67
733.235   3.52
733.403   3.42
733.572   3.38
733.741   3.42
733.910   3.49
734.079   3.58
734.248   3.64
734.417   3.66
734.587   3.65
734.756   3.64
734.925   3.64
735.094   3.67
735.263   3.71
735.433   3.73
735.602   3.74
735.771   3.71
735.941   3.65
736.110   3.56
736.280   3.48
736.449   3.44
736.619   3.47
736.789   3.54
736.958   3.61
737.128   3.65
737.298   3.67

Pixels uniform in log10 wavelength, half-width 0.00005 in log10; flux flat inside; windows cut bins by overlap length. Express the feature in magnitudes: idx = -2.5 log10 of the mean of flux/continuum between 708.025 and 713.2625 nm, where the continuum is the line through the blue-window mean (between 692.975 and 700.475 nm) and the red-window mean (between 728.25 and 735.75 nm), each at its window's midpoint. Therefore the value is 0.044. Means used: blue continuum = 3.75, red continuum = 3.62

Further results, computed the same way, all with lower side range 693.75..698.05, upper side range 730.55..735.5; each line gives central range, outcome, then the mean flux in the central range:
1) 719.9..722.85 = 0.04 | 3.52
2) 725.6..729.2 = 0.01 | 3.6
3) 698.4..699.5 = -0.04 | 3.83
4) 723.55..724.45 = 0.04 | 3.53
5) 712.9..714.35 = 0.01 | 3.62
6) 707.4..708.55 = -0.03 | 3.8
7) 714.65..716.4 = 0.10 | 3.34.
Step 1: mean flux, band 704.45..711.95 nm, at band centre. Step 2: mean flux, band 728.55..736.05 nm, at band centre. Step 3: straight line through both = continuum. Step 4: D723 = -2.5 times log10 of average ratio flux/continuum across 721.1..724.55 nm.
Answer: 0.04 mag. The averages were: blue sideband 3.67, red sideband 3.62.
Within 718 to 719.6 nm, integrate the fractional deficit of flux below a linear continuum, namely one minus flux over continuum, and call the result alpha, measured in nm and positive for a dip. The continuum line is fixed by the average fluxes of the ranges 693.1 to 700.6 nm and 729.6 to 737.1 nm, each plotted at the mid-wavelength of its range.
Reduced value 0.04 nm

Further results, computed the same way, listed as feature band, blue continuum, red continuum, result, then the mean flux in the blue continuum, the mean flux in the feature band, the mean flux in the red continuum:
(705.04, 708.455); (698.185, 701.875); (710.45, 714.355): -0.038 nm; 3.86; 3.73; 3.55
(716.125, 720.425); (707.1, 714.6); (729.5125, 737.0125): 0.009 nm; 3.61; 3.6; 3.61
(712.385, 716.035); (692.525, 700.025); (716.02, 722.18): 0.130 nm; 3.74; 3.48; 3.57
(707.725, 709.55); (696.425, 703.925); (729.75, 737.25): 0.066 nm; 3.77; 3.59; 3.61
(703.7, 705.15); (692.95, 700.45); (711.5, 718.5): -0.057 nm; 3.74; 3.8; 3.52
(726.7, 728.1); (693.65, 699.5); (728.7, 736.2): -0.015 nm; 3.73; 3.67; 3.62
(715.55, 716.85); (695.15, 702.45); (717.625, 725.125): 0.070 nm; 3.77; 3.4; 3.54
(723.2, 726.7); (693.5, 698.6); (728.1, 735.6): 0.099 nm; 3.71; 3.53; 3.62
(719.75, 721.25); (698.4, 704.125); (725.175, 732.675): 0.050 nm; 3.8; 3.54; 3.61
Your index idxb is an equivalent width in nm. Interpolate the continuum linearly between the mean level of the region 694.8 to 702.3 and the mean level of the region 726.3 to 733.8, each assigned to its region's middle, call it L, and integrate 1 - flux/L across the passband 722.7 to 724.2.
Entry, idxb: 0.04 nm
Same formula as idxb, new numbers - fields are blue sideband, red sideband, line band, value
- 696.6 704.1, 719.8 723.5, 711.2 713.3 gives 0.10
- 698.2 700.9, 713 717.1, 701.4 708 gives -0.07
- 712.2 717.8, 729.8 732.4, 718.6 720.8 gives -0.03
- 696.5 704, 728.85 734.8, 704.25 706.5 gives 0.01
